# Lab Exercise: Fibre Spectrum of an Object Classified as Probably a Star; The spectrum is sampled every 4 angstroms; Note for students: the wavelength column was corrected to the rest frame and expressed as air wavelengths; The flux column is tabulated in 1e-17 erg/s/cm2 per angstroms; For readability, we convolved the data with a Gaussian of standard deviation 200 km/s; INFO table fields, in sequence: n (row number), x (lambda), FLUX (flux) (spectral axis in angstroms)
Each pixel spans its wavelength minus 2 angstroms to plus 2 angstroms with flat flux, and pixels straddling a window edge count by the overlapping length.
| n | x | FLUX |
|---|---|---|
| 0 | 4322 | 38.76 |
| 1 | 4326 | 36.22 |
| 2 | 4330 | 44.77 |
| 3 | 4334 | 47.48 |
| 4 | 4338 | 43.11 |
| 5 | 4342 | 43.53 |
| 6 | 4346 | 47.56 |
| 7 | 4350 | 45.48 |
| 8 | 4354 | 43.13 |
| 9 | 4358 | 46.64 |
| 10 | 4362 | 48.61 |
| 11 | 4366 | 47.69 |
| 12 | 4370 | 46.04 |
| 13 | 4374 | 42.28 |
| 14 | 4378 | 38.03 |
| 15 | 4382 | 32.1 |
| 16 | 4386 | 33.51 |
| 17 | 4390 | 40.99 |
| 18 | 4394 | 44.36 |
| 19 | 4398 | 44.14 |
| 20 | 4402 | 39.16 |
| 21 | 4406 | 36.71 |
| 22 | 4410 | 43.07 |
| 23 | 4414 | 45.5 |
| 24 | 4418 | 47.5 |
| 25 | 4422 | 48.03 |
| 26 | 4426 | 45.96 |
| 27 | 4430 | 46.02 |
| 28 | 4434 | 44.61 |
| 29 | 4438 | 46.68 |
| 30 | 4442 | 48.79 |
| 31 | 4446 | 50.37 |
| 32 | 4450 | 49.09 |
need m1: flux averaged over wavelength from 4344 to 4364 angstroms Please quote 46.3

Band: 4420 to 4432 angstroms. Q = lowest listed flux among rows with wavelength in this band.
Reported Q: 45.96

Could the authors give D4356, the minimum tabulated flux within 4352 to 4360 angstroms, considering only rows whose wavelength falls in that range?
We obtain 43.13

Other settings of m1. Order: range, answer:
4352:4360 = 44.9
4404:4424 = 44.2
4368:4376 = 44.2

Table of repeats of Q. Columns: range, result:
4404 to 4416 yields 36.71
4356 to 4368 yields 46.64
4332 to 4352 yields 43.11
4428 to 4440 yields 44.61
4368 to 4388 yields 32.1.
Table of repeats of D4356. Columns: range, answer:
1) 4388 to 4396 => 40.99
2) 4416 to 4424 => 47.5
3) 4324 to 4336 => 36.22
